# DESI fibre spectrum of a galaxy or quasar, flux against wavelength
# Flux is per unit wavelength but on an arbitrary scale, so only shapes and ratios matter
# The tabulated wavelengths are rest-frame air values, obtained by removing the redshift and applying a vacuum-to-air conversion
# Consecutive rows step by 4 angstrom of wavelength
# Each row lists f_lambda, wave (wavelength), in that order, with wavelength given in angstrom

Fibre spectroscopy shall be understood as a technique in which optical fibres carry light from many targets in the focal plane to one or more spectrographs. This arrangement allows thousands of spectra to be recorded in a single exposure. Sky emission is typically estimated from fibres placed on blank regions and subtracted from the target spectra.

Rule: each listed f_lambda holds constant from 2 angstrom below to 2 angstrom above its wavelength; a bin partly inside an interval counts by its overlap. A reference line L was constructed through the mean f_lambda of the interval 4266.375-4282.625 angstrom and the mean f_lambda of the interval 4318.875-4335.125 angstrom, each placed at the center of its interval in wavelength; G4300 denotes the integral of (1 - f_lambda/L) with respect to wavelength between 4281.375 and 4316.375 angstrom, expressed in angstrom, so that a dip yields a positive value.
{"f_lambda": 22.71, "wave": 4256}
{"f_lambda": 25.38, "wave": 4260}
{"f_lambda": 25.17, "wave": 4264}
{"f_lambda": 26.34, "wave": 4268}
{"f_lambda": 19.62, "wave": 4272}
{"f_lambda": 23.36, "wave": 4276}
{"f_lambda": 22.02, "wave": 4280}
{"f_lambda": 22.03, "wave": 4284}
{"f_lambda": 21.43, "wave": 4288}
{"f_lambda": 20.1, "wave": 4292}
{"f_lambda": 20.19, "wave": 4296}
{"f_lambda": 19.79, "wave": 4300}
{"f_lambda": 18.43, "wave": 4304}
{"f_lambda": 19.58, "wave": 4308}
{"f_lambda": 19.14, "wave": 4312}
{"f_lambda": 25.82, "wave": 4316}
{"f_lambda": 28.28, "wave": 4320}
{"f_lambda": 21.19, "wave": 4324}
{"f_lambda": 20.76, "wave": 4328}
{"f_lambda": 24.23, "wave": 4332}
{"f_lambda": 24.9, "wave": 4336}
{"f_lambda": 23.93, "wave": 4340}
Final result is 3.9 angstrom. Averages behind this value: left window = 22.7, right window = 23.5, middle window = 20.5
